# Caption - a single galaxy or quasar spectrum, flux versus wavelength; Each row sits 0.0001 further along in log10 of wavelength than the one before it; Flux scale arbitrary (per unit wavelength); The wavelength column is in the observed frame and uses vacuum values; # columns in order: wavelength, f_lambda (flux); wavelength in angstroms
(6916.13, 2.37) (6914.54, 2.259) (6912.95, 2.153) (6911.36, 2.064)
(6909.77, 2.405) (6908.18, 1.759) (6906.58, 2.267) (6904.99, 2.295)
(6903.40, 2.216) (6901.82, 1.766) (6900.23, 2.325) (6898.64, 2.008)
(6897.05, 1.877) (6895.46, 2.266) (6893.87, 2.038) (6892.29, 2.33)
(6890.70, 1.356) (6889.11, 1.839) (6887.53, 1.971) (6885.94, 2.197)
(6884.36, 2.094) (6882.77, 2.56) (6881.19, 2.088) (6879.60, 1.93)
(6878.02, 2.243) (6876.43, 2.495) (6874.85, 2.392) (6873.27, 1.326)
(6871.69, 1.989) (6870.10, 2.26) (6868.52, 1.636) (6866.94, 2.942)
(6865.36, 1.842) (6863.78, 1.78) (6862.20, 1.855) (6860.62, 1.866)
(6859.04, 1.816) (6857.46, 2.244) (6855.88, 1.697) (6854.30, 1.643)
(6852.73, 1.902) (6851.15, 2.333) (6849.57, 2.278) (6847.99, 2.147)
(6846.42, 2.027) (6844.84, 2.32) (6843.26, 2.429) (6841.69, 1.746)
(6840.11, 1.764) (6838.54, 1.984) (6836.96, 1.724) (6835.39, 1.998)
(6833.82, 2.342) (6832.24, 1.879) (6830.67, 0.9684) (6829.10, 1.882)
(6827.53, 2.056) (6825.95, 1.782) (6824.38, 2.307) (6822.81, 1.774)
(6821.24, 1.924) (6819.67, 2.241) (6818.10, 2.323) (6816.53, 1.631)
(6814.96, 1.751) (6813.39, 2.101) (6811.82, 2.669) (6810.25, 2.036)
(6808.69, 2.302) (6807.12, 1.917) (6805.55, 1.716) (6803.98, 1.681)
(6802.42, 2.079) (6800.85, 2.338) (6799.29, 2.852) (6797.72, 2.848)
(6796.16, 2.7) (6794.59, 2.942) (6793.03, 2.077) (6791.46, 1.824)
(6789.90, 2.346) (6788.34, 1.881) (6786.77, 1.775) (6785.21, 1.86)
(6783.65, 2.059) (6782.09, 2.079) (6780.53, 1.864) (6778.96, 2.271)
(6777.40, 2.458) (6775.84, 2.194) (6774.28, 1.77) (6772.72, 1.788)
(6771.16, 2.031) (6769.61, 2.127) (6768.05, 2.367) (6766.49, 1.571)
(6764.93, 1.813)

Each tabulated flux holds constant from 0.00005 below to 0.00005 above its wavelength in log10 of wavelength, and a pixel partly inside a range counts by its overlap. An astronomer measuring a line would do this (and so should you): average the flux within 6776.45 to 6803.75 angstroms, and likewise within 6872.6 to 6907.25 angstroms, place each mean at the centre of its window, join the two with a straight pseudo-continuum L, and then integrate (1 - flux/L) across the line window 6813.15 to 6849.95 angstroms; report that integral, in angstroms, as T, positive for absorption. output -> 3.5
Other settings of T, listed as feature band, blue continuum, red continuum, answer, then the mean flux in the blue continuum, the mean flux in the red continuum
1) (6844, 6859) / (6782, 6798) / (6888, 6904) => 0.2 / 2.2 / 2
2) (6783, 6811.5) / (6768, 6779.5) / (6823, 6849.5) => -1.9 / 2.11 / 1.96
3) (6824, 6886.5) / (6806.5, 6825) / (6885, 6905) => 1.1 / 2.08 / 2.03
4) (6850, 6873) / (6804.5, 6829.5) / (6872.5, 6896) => 0.9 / 2.02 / 2.07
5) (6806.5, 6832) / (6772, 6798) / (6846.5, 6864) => 1.1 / 2.15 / 1.97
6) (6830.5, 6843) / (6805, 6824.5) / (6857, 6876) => 1.0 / 2.05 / 2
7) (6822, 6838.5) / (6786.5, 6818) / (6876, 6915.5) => 2.2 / 2.18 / 2.11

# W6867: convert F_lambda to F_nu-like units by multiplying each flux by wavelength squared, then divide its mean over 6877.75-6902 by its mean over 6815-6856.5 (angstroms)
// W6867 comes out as 1.1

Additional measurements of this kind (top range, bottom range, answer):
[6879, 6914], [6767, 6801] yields 0.98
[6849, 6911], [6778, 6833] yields 1.01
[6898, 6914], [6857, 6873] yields 1.08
